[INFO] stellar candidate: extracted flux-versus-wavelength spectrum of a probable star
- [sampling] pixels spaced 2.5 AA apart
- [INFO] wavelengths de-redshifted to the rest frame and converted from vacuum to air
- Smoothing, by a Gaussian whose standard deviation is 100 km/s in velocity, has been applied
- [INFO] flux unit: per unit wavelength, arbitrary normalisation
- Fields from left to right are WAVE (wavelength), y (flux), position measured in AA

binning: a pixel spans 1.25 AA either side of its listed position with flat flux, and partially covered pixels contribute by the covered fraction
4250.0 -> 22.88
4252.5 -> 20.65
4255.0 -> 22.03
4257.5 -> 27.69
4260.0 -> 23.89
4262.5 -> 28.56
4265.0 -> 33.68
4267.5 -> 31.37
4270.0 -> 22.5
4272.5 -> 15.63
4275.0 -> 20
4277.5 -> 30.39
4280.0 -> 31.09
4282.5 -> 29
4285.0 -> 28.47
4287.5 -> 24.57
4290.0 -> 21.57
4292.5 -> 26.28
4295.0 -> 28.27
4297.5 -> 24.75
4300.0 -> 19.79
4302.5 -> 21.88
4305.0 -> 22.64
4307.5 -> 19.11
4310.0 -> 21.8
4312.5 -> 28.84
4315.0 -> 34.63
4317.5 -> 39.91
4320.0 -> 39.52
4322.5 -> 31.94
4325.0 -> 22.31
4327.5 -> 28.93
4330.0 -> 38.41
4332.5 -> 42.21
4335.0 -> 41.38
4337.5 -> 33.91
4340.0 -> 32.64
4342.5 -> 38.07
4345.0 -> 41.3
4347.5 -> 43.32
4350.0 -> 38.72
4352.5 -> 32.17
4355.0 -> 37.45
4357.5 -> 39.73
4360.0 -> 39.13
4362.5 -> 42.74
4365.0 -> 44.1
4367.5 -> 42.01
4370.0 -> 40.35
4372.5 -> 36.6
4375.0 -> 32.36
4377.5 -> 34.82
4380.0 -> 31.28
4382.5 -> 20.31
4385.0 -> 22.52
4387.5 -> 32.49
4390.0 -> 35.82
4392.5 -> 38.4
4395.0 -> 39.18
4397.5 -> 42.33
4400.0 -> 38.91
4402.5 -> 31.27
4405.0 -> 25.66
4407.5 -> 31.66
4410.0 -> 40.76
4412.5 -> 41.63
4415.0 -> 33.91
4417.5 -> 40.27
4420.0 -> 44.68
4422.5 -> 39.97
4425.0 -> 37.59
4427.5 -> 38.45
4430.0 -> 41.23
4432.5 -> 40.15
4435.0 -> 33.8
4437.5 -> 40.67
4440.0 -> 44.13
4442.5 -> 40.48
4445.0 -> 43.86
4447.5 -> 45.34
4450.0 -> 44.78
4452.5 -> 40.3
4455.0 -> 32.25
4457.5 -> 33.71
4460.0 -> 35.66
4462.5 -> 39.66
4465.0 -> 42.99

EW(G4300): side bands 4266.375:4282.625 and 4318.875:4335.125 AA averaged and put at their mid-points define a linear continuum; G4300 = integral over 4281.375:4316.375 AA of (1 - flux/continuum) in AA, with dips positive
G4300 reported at 5.2 AA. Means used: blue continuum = 25.4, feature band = 25.2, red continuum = 34.5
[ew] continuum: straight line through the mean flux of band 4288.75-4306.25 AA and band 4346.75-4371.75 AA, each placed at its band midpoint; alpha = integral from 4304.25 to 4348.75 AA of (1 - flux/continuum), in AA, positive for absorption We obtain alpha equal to -3.0 AA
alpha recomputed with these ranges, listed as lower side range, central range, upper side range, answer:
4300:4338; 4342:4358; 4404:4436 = -2.8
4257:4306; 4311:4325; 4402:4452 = -2.2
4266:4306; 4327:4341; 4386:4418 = -3.4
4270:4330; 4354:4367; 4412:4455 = -3.1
